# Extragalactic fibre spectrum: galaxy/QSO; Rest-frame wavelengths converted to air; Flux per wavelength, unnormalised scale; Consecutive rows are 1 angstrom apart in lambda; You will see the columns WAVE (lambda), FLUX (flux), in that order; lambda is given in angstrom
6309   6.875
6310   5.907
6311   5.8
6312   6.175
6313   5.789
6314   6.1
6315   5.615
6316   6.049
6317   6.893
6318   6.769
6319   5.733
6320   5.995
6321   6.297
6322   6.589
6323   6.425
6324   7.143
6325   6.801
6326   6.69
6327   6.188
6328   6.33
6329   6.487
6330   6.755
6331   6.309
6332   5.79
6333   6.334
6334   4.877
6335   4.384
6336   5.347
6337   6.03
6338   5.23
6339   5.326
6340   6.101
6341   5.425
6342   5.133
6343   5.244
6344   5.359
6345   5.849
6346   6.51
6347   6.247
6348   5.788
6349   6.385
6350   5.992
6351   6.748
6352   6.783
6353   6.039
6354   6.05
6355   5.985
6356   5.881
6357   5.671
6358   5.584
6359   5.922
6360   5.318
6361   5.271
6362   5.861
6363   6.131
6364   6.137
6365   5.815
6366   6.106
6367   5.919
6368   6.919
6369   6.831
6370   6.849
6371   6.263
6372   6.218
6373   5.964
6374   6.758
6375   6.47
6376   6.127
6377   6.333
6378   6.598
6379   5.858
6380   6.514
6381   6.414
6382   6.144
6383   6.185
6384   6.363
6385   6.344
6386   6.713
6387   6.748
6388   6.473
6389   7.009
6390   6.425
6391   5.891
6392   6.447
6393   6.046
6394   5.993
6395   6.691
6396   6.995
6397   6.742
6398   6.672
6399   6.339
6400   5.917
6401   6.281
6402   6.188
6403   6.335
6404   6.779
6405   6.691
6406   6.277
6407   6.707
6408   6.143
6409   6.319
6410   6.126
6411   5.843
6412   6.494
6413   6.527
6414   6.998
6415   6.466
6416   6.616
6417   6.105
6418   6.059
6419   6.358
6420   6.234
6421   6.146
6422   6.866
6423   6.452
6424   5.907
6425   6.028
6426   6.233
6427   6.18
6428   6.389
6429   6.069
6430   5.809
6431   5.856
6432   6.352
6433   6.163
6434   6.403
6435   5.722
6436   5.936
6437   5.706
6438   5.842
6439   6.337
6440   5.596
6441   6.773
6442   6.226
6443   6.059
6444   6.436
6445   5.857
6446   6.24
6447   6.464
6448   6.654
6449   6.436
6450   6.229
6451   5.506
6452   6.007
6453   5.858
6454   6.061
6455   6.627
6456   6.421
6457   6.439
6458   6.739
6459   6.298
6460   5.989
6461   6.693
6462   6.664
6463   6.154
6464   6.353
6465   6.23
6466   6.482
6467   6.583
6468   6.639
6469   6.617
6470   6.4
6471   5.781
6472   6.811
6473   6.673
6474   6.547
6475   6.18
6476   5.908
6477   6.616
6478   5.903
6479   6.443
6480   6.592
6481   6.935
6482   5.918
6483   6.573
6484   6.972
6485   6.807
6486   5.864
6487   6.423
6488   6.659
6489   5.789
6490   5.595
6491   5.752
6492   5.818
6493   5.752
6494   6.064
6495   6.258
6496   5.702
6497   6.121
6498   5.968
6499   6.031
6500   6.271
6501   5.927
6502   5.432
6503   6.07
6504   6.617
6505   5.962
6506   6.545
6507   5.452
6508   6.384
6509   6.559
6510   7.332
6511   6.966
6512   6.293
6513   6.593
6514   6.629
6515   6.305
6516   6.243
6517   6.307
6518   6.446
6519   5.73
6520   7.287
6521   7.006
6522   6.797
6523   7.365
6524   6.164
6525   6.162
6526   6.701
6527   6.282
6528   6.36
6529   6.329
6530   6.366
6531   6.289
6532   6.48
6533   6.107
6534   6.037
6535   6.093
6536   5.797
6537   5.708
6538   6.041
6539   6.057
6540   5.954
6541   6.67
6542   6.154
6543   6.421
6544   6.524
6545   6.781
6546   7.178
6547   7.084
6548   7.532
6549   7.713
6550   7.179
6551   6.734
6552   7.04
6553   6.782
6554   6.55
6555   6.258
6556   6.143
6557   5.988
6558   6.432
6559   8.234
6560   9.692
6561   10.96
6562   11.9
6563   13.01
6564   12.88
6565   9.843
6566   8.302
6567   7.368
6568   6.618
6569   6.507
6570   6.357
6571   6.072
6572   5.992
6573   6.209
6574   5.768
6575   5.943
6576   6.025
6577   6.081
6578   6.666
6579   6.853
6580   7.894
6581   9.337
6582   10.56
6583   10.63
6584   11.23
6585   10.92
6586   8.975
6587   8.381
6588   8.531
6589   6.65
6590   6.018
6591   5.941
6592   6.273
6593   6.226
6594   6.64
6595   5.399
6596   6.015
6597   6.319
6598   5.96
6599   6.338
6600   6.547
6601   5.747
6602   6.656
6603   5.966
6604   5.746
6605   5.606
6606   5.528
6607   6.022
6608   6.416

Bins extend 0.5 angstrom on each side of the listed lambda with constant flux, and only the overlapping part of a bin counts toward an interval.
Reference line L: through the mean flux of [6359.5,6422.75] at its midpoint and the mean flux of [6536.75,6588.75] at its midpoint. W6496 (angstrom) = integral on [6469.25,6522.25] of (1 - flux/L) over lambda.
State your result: 6.3 angstrom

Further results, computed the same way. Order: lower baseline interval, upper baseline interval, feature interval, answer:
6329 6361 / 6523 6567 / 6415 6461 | 2.0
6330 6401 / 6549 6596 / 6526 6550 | 3.2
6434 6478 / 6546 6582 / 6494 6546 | 5.5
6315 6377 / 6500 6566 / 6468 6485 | 0.6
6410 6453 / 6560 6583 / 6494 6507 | 2.0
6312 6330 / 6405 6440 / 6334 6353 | 1.7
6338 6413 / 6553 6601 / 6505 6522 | 1.6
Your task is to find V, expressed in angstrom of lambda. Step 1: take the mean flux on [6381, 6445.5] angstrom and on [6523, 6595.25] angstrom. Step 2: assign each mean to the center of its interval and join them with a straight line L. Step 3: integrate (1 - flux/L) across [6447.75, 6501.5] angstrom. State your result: 3.5 angstrom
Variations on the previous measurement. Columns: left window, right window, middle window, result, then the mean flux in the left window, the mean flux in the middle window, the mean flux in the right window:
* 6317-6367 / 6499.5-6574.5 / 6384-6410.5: -0.80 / 5.99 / 6.43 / 6.88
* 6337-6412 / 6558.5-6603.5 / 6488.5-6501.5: 2.10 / 6.19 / 5.93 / 7.7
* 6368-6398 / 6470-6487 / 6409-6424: 0.16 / 6.44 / 6.36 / 6.41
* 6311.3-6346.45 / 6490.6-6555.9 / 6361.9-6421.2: -2.36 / 6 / 6.37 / 6.39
